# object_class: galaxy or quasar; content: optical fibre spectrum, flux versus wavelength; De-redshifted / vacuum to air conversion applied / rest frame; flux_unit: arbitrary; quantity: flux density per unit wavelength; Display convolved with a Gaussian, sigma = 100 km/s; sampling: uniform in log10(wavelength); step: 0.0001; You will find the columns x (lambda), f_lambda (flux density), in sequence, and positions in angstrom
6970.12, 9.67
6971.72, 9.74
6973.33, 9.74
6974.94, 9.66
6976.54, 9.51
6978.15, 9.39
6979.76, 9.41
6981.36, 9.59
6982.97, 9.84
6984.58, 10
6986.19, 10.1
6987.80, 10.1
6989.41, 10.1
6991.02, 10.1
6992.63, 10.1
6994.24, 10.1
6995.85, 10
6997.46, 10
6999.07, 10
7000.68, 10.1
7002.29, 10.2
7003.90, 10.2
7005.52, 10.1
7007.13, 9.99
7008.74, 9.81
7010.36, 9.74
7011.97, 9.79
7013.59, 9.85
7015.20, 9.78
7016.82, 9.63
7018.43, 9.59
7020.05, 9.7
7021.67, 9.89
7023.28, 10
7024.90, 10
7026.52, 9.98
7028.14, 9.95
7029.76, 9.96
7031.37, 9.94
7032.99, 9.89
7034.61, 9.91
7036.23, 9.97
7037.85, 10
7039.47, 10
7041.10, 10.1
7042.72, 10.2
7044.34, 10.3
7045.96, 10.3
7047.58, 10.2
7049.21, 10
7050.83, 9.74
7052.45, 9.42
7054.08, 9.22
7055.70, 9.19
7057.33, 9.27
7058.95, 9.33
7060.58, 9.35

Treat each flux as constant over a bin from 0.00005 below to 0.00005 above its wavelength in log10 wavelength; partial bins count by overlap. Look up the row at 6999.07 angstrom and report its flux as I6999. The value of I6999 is 10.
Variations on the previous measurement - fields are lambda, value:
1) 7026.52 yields 9.98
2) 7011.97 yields 9.79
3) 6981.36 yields 9.59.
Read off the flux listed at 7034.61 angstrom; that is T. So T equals 9.91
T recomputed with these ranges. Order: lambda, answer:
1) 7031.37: 9.94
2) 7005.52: 10.1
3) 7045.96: 10.3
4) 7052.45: 9.42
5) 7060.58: 9.35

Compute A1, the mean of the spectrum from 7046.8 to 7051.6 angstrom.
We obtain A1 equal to 9.97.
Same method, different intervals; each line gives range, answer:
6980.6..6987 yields 9.87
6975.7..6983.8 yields 9.55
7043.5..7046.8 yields 10.3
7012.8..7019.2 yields 9.72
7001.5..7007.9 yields 10.1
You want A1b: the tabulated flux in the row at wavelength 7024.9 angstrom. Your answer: 10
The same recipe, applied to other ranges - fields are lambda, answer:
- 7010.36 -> 9.74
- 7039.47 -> 10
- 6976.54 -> 9.51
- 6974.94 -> 9.66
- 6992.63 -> 10.1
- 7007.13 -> 9.99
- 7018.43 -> 9.59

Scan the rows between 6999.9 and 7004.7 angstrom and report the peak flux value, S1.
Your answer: 10.2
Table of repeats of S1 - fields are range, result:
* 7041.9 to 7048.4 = 10.3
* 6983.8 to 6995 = 10.1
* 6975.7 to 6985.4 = 10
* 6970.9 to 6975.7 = 9.74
